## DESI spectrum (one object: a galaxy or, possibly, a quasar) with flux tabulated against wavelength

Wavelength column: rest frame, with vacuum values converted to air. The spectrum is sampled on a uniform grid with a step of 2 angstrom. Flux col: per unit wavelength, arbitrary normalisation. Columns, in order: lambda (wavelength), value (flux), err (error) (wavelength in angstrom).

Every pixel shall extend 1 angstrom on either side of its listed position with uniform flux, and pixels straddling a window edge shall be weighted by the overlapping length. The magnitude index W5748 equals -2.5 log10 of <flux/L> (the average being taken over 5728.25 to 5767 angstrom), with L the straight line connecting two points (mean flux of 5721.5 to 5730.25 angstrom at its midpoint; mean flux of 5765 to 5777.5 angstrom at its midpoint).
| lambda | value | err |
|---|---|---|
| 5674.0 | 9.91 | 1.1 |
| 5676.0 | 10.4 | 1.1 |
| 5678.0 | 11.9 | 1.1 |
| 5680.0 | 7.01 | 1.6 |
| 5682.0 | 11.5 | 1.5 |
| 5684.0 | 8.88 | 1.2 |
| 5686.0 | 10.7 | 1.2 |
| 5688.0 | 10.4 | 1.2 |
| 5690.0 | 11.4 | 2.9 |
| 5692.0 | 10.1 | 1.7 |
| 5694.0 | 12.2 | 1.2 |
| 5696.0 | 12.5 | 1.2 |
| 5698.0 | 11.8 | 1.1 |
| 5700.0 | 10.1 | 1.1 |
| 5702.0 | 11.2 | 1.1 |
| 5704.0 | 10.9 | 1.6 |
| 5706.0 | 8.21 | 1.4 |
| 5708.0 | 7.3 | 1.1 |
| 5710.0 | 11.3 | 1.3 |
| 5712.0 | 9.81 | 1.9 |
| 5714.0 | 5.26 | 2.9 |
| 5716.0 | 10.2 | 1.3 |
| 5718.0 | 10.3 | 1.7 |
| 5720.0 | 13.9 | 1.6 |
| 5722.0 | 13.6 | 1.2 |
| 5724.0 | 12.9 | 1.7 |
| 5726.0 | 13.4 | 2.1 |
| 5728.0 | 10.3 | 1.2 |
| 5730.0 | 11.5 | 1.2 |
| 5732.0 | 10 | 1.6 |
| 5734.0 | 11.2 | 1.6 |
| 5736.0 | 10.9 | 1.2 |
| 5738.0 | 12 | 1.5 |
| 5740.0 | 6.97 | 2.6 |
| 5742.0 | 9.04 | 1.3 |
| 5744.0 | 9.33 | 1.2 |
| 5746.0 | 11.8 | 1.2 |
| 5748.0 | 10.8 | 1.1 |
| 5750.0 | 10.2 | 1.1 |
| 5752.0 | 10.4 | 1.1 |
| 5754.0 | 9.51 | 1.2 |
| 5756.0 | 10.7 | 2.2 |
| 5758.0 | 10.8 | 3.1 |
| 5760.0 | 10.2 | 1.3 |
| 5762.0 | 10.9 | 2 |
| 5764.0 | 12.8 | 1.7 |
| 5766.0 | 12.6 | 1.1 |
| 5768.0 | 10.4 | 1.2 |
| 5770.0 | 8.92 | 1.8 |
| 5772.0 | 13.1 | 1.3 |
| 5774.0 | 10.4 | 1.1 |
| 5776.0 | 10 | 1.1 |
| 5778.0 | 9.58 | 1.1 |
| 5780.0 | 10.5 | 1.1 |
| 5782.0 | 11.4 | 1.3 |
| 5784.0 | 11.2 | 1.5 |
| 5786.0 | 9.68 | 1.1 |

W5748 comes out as 0.10 mag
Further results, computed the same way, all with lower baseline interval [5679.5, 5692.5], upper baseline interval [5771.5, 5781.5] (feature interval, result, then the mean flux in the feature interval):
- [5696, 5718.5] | 0.05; 9.78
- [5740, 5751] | 0.06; 9.94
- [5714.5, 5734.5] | -0.12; 11.6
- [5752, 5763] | 0.01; 10.4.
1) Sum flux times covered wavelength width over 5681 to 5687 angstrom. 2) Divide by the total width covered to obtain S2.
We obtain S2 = 10.4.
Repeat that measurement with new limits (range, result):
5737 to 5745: 9.33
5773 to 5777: 10.2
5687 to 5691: 10.9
